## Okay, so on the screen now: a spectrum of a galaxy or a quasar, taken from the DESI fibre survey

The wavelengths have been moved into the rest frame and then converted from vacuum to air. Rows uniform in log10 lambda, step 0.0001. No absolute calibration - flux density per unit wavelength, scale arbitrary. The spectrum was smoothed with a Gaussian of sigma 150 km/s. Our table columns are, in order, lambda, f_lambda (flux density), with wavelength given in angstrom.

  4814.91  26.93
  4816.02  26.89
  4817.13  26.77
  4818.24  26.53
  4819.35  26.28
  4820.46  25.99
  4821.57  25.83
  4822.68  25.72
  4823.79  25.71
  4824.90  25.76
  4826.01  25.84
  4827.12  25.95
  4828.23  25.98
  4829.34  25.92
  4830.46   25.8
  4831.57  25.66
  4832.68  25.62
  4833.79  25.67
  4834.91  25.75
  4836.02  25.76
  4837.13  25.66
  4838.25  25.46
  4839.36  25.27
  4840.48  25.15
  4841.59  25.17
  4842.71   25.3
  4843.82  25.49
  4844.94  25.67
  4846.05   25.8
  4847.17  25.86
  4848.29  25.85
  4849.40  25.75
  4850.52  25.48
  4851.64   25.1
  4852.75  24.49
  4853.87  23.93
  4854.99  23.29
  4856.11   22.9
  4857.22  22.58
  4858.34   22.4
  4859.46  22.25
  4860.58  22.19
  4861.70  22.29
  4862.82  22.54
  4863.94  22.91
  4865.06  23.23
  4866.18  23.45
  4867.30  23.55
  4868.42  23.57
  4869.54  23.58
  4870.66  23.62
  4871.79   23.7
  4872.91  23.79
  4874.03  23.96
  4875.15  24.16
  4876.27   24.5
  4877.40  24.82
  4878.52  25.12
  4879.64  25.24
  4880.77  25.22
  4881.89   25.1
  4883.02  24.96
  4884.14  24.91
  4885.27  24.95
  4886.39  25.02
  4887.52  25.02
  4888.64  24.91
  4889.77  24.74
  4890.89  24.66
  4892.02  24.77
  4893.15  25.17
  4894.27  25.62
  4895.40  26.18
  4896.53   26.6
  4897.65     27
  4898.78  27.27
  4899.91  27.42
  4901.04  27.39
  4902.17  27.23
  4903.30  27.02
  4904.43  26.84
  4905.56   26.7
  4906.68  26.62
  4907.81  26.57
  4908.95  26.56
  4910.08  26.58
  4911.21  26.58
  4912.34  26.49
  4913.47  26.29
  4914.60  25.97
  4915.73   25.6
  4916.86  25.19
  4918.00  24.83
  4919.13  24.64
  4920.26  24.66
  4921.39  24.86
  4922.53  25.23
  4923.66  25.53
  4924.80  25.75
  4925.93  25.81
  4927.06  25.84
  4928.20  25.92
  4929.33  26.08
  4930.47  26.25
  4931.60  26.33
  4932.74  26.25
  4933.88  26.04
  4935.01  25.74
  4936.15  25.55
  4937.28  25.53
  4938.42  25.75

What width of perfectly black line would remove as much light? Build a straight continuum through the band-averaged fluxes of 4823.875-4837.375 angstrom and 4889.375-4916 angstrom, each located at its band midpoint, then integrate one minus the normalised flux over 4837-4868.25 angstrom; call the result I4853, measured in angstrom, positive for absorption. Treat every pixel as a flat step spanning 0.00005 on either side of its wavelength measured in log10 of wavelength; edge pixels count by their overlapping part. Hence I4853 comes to 2.1 angstrom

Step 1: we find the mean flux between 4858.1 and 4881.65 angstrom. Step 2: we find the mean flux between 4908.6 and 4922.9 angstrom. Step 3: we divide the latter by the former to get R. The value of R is 1.08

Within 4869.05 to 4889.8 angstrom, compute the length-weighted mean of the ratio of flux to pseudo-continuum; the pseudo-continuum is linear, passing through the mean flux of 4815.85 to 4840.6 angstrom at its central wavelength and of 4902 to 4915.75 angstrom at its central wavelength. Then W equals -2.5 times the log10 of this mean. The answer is 0.07 mag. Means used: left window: 25.9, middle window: 24.6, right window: 26.6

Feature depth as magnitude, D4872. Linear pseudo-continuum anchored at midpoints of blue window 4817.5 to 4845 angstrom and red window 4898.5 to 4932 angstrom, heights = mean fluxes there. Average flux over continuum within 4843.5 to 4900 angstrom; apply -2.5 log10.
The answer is 0.06 mag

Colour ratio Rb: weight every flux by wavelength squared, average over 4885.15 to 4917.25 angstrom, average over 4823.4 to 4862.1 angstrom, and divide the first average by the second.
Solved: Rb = 1.1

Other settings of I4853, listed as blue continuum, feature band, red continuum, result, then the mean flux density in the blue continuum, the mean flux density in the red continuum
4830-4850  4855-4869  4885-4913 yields 1.6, 25.6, 26.2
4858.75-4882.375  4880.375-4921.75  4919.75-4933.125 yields -1.7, 23.7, 25.7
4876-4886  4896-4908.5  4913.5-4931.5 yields -0.8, 25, 25.5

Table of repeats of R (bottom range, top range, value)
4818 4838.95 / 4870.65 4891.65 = 0.96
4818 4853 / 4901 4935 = 1.01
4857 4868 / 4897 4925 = 1.15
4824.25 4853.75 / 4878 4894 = 0.98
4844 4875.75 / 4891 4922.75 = 1.09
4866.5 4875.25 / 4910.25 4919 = 1.09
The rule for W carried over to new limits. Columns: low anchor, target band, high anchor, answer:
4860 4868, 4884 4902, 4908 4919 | -0.05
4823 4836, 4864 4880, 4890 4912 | 0.10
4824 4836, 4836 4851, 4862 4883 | -0.01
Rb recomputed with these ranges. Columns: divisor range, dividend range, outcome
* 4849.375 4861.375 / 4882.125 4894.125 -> 1.07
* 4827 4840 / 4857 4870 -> 0.90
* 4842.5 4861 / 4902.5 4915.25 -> 1.12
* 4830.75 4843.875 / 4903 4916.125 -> 1.07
